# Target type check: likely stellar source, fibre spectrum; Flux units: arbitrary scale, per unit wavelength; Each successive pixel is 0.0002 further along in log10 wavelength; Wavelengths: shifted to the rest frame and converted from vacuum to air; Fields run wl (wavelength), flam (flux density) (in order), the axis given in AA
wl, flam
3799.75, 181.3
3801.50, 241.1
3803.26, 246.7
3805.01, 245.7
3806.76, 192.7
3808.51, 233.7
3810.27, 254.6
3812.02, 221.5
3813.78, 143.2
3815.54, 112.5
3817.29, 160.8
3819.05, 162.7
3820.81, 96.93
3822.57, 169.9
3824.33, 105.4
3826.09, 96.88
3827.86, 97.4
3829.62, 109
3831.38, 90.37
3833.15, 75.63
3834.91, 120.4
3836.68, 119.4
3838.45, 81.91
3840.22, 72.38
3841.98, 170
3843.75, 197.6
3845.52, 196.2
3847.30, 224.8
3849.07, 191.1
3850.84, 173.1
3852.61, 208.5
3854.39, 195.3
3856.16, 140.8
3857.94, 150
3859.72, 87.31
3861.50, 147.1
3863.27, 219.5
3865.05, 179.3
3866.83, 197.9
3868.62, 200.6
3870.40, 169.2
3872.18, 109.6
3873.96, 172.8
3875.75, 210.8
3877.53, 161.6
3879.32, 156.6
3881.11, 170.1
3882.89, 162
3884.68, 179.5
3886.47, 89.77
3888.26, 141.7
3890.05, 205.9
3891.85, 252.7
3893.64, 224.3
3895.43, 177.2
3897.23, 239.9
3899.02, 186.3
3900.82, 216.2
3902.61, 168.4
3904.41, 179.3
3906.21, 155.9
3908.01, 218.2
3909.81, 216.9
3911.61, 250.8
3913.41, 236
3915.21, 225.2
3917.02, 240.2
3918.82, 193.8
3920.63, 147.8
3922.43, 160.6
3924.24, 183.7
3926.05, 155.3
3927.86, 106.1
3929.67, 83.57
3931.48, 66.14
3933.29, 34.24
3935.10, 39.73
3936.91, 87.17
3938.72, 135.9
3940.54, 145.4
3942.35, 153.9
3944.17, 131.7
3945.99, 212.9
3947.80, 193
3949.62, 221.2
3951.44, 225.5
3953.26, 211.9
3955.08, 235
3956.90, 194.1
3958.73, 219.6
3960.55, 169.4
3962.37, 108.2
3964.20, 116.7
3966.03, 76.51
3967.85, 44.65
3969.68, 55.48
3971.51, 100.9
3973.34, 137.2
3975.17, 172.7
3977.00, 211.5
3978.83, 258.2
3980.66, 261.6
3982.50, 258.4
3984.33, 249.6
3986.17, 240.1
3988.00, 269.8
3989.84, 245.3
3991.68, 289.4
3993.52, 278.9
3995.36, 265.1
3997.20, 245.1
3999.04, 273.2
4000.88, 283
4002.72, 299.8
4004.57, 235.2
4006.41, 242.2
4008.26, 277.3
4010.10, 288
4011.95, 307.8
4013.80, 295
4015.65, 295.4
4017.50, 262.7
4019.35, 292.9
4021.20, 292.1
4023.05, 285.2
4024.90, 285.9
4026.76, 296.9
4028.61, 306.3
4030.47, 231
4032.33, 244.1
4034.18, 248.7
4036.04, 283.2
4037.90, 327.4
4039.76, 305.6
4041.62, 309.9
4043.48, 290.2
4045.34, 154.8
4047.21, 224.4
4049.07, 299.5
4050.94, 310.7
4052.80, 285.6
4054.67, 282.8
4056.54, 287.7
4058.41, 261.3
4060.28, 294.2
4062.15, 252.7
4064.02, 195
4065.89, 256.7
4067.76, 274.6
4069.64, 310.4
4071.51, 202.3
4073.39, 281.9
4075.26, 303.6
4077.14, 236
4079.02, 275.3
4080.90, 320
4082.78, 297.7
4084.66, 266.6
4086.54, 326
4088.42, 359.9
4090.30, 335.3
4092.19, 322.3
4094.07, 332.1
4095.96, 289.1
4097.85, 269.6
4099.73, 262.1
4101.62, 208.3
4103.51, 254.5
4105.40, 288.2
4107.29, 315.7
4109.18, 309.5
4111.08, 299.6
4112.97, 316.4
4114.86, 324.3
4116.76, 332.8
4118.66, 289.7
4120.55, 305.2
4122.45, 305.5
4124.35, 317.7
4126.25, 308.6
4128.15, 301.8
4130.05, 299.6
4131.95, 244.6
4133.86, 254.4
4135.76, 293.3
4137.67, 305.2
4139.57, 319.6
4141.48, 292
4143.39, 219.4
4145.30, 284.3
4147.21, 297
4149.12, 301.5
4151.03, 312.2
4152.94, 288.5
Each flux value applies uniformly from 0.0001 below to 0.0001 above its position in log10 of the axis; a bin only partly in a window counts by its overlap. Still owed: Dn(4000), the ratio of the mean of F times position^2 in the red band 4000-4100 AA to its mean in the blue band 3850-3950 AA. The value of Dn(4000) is 1.8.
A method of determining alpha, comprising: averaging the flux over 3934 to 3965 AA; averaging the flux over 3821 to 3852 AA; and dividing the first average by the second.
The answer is 1.22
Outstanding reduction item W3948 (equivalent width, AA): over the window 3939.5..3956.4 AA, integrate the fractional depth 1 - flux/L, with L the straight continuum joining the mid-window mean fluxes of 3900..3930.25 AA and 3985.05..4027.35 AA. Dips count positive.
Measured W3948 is 2.1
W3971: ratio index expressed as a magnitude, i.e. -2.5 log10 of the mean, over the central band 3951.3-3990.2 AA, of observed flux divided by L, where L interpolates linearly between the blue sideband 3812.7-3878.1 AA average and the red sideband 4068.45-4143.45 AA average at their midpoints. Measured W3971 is 0.20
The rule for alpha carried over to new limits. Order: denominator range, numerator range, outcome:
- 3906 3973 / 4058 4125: 1.86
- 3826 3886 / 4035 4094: 1.83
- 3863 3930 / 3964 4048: 1.34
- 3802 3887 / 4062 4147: 1.80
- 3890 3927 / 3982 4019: 1.34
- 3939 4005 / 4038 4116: 1.40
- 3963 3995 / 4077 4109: 1.52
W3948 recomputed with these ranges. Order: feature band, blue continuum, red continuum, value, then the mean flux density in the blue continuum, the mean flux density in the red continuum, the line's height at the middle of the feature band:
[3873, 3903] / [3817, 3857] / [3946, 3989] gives -4.7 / 141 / 185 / 158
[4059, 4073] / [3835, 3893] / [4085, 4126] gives 1.2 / 166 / 303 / 280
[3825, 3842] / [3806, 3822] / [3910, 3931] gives 7.3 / 175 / 179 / 176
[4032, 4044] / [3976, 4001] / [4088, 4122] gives -0.6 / 258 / 300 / 276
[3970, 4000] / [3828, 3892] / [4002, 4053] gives 2.0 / 157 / 278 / 247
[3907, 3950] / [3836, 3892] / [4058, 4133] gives 8.6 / 166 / 289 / 200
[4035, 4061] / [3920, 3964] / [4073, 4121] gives -3.0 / 150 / 297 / 251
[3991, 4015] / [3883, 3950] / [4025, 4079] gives -4.3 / 168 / 270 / 233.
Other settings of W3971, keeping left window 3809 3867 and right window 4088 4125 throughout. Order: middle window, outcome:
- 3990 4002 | -0.137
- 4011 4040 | -0.117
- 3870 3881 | 0.052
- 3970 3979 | 0.373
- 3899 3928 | -0.003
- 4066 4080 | 0.054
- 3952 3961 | 0.042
